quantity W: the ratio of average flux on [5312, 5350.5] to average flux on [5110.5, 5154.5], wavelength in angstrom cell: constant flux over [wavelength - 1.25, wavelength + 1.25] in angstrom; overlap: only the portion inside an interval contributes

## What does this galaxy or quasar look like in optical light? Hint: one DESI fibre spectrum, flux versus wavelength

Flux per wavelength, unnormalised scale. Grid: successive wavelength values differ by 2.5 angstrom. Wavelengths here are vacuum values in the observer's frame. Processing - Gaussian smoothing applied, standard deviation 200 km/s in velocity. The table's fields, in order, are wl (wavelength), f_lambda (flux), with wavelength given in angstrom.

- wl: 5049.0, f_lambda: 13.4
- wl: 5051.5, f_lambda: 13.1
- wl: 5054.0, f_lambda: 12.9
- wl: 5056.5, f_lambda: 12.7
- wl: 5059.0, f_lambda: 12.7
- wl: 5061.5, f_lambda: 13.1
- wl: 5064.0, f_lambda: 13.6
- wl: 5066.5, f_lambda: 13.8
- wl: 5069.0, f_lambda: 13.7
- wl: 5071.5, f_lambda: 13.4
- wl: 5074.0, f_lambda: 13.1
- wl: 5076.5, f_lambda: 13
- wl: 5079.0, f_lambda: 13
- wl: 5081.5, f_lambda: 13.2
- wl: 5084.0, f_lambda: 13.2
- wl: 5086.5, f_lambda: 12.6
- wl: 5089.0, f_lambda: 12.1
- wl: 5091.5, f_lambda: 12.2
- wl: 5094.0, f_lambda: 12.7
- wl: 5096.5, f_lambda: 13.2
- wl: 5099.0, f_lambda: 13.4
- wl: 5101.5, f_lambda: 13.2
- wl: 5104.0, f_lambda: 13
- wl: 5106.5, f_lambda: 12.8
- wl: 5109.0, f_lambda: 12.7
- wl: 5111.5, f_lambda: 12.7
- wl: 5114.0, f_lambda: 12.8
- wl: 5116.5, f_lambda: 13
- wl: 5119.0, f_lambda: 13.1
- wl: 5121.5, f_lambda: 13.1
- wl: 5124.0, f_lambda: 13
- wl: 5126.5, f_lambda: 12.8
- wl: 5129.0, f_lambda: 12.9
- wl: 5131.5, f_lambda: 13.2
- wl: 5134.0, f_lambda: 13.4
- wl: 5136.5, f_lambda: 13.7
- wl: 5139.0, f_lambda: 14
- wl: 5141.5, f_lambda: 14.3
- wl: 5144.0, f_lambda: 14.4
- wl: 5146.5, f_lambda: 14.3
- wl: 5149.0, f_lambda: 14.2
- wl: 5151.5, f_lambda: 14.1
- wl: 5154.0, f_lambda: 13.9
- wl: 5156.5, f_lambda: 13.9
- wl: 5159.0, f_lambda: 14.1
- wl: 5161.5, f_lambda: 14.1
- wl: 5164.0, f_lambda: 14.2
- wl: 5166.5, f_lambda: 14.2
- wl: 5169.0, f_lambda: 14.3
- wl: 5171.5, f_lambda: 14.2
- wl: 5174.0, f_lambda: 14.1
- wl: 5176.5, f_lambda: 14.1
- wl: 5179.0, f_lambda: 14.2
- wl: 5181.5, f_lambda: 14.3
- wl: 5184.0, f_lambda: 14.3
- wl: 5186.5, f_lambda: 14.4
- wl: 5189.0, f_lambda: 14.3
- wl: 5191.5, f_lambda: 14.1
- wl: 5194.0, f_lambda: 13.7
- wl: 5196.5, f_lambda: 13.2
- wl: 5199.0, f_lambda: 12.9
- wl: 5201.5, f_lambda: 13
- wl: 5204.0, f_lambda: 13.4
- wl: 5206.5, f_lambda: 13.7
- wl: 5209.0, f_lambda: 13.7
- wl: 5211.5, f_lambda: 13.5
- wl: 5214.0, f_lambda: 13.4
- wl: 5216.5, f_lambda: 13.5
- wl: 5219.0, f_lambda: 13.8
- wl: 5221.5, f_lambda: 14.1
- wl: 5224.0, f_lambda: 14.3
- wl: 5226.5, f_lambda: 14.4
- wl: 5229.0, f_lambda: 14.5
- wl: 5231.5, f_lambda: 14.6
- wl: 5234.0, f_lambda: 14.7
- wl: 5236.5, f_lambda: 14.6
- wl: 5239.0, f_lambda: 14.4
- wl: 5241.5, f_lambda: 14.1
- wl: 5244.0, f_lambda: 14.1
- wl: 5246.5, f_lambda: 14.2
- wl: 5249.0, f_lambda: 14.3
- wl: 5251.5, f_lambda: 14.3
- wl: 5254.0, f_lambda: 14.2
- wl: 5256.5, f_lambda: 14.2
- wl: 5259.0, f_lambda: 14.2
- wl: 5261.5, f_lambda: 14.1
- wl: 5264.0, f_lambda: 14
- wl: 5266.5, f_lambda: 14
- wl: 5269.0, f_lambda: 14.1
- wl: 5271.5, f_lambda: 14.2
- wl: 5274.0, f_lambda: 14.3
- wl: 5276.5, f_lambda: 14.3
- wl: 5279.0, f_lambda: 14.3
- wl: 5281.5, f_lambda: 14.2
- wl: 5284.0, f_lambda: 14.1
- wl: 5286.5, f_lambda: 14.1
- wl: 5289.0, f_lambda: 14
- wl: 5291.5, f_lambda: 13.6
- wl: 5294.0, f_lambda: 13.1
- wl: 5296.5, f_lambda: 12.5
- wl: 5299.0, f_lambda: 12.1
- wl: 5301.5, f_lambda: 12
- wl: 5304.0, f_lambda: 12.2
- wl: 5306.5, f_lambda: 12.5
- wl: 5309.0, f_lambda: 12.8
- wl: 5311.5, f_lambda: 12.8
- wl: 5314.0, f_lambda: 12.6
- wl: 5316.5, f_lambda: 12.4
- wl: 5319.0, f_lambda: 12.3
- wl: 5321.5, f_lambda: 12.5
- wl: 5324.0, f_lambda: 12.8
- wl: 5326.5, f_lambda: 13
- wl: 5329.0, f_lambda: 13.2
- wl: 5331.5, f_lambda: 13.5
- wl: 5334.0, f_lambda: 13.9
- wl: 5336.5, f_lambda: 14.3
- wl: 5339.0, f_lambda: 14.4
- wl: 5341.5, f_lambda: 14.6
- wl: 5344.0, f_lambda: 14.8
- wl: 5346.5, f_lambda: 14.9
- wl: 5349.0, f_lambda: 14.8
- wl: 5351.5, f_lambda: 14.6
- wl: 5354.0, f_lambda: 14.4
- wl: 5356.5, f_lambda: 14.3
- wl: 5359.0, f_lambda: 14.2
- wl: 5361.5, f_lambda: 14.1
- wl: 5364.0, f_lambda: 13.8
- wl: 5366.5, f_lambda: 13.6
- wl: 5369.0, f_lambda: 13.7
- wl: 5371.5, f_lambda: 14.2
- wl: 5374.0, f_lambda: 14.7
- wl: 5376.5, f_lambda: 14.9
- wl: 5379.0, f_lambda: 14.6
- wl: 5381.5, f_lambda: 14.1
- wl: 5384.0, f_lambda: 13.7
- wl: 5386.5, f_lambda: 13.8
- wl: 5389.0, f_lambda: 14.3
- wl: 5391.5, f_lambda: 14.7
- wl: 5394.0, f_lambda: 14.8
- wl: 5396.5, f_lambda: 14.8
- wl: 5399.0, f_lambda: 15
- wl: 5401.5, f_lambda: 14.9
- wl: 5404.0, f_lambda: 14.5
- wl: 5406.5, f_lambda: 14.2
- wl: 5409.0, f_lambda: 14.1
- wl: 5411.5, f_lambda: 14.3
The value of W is 1.01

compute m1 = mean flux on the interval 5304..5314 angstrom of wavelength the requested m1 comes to 12.6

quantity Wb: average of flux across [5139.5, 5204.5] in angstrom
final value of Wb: 14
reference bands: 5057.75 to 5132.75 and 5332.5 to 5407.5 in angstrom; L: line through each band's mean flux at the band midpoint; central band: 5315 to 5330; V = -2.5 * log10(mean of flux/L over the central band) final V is 0.12 mag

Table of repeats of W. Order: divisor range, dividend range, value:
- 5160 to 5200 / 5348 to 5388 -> 1.01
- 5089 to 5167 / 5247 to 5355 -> 1.02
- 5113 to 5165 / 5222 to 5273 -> 1.05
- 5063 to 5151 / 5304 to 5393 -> 1.04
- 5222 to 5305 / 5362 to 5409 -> 1.03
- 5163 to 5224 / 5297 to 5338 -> 0.92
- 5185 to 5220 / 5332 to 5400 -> 1.05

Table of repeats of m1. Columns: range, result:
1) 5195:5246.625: 13.9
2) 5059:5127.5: 13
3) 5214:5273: 14.2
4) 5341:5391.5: 14.3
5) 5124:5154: 13.7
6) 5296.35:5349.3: 13.2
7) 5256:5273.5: 14.1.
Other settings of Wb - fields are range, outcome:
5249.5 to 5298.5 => 14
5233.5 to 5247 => 14.3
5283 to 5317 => 12.9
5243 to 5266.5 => 14.2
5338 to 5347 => 14.7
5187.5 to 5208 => 13.5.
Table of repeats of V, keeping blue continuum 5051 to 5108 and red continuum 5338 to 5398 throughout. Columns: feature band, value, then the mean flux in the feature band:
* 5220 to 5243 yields -0.051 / 14.4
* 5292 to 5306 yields 0.131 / 12.5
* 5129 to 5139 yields -0.013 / 13.4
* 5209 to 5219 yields 0.009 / 13.5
